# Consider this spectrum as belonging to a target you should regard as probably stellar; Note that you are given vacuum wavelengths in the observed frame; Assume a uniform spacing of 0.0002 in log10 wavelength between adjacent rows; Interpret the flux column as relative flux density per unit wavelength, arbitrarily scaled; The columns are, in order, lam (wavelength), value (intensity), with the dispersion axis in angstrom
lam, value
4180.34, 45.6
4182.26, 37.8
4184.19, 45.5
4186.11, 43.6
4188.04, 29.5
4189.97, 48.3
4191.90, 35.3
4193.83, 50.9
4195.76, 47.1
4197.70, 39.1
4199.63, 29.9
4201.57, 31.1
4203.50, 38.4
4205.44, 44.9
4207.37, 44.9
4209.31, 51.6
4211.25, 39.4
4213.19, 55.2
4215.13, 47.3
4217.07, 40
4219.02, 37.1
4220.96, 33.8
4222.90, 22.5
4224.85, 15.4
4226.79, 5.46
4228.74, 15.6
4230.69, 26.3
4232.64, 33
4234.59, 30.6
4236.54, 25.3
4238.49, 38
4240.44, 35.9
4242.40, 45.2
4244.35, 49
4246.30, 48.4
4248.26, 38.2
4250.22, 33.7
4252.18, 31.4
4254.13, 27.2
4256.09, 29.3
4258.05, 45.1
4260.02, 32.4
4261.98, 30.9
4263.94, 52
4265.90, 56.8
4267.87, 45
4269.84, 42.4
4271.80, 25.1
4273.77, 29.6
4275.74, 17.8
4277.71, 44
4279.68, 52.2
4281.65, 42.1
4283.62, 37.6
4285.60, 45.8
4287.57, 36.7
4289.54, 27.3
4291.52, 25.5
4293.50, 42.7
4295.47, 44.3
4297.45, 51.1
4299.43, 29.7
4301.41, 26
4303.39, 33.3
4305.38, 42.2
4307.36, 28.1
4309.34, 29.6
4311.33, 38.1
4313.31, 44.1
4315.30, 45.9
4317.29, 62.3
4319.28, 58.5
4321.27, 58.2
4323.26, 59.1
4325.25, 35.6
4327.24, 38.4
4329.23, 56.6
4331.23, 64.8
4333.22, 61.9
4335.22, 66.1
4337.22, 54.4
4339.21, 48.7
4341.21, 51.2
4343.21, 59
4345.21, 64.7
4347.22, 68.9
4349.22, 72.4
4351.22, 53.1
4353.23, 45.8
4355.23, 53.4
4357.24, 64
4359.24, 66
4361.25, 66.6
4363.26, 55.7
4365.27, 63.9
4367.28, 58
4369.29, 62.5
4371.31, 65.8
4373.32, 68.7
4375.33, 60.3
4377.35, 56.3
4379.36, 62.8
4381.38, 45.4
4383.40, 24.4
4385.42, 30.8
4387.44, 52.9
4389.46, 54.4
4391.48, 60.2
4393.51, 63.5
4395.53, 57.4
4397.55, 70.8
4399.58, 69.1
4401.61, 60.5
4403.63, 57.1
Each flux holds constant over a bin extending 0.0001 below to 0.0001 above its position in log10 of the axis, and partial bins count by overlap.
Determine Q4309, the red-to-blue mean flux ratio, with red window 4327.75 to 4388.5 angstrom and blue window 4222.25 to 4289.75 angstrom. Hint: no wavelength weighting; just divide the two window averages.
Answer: 1.65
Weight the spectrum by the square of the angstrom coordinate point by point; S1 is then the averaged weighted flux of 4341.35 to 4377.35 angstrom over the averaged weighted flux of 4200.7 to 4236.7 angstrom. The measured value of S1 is 1.9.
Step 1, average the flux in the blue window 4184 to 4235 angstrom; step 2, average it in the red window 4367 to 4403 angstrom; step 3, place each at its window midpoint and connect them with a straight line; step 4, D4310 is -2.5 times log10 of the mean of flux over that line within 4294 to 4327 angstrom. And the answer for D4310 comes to 0.13 mag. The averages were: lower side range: 36.3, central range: 42.8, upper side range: 56.9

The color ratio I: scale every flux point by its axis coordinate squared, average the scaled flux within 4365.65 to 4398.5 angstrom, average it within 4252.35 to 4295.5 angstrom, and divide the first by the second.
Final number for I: 1.6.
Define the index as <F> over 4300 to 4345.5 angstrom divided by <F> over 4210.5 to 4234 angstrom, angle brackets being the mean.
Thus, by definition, 1.6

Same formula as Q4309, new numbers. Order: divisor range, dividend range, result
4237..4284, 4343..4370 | 1.58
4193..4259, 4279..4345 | 1.27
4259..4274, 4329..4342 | 1.45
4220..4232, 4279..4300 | 1.96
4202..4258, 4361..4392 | 1.57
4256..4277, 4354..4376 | 1.66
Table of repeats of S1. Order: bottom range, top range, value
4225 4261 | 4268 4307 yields 1.15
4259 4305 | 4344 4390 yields 1.57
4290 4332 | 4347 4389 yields 1.35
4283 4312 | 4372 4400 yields 1.61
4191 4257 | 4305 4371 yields 1.62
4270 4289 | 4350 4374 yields 1.70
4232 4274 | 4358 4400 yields 1.63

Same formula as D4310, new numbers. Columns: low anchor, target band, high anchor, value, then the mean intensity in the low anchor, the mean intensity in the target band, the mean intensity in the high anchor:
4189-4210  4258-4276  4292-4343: 0.172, 41.8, 38.1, 46.8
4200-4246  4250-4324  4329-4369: 0.204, 35.2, 39.6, 59.9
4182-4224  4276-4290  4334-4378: 0.257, 40.6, 40.1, 60.3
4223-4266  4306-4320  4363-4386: 0.033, 33.2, 43.5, 54.9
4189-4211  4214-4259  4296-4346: 0.313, 41.9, 32.9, 48.2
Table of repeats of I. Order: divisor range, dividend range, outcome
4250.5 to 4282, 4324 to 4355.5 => 1.54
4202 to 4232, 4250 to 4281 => 1.11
